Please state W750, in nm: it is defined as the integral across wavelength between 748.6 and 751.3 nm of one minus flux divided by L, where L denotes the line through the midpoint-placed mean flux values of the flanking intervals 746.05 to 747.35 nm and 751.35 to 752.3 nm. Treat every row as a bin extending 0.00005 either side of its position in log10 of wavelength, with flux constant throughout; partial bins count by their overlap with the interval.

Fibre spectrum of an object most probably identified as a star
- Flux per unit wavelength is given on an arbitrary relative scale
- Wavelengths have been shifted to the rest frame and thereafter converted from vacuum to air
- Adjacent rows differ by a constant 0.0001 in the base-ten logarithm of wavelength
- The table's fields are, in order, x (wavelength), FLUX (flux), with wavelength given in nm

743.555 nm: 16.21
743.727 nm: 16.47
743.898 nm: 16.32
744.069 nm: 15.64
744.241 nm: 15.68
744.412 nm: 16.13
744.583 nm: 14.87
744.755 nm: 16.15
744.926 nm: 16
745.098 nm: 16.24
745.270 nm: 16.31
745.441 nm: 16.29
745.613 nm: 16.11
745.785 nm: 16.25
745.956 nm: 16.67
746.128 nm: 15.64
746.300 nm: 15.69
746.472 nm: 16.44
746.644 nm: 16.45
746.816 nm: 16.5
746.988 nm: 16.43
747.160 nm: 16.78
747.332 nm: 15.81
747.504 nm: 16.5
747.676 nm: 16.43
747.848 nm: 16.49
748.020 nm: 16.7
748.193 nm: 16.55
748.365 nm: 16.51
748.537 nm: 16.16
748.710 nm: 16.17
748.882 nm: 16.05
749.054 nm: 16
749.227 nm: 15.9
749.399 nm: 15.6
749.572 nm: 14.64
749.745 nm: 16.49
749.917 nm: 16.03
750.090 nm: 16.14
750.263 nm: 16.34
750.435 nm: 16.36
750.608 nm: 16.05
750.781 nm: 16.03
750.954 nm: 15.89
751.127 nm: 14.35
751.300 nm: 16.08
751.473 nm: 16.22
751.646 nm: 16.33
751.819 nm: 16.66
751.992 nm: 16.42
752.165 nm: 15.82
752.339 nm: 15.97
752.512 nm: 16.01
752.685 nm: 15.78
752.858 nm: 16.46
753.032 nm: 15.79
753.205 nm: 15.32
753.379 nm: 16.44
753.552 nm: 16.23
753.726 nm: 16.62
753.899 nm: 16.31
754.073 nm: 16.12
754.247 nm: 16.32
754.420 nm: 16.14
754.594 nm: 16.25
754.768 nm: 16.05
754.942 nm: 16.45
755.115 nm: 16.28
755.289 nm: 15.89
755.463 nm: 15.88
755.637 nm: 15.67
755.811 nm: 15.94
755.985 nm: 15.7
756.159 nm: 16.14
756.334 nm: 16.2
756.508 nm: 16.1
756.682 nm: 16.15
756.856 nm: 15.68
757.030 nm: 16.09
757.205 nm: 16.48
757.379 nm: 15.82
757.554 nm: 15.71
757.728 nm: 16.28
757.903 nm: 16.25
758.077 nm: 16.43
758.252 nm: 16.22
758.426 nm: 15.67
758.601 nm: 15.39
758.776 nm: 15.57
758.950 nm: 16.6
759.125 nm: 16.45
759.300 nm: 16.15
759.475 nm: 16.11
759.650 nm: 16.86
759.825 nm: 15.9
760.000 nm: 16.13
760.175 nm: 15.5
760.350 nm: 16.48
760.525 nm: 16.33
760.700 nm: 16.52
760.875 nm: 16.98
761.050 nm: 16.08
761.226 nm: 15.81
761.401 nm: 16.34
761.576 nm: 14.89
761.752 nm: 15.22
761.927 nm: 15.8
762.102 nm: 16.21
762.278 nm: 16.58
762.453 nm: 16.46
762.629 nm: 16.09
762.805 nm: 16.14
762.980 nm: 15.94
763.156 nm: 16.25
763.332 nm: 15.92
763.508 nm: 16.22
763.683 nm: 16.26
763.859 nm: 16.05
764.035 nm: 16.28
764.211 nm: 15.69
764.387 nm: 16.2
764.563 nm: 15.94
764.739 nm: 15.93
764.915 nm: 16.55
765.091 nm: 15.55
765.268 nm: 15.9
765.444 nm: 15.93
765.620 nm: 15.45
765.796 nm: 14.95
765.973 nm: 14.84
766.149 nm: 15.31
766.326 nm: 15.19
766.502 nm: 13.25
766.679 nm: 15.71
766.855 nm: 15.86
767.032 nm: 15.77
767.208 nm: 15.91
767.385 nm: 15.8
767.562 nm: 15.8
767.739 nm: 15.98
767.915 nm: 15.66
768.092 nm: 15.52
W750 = 0.06 nm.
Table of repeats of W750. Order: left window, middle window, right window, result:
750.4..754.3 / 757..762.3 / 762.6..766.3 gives -0.05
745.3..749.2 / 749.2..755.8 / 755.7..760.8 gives 0.07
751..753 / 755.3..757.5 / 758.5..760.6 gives 0.01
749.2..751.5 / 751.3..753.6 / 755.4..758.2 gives -0.03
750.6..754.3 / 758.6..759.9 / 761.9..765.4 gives -0.01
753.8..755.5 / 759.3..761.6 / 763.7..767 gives -0.05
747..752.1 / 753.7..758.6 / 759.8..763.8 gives 0.01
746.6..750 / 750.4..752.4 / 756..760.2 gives 0.02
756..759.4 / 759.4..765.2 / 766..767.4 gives -0.16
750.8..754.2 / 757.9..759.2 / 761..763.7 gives 0.00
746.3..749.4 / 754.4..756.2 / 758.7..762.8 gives 0.02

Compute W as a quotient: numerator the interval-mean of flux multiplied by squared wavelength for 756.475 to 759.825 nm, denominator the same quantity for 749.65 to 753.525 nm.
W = 1.02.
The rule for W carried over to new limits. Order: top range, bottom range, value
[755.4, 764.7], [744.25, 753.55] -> 1.03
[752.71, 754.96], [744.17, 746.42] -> 1.03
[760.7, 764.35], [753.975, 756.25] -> 1.02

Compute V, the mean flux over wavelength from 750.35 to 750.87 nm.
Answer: 16.1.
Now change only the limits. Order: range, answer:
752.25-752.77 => 15.9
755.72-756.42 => 16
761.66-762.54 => 16.1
